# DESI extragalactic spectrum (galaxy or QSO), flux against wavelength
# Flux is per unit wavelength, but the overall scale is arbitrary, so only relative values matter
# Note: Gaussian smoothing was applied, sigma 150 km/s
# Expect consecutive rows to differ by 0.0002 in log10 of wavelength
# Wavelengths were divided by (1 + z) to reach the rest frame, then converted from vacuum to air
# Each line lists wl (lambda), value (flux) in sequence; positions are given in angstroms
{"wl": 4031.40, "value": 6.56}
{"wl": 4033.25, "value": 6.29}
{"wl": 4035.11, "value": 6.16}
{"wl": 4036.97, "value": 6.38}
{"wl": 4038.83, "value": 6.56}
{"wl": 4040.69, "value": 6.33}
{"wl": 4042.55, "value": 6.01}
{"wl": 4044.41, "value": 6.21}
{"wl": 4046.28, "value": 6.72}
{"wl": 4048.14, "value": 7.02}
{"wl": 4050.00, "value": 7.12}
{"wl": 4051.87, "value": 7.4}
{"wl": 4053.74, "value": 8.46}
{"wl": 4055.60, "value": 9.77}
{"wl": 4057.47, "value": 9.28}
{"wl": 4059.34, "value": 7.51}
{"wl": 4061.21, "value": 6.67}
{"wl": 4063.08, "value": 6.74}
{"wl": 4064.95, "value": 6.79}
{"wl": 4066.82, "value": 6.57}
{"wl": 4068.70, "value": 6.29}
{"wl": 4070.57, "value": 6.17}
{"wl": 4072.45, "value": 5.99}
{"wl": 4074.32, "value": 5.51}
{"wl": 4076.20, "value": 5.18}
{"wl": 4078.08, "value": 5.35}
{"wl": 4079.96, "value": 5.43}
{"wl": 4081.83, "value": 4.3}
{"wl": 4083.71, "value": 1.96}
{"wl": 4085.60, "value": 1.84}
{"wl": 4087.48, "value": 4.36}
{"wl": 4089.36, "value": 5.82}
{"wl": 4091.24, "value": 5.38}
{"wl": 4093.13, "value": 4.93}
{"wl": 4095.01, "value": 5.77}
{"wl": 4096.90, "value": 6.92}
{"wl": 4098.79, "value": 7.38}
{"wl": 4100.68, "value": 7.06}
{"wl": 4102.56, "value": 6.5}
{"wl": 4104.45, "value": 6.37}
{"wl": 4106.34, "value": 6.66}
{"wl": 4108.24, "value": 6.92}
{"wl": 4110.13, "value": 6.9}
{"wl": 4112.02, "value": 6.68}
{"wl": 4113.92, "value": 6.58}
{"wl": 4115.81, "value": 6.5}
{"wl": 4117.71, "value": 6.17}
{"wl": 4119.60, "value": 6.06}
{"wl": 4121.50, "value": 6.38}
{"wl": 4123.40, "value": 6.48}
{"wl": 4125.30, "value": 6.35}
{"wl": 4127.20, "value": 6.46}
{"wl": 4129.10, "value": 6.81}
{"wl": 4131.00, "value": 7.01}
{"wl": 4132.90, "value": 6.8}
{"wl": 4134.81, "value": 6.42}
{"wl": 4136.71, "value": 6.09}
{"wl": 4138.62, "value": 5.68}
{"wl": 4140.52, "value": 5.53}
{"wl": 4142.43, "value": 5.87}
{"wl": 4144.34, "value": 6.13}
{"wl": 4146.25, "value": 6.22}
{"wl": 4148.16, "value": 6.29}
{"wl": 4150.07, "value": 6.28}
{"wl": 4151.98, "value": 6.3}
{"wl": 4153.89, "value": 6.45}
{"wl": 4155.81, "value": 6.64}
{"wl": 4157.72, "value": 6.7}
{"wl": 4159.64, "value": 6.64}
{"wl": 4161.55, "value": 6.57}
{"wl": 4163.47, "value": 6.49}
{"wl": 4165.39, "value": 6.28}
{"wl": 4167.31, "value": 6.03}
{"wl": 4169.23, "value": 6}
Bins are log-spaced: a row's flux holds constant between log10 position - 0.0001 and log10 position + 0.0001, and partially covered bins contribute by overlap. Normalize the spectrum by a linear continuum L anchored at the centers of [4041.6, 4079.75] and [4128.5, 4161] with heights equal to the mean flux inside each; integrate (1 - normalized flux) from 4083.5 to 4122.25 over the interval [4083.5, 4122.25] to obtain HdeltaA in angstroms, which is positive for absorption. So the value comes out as 3.7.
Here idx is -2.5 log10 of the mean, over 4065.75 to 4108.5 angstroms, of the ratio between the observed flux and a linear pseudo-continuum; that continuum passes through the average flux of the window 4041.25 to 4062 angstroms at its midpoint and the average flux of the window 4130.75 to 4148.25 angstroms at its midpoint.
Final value 0.23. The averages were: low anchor 7.46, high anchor 6.17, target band 5.58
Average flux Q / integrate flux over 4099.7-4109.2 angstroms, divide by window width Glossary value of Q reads 6.71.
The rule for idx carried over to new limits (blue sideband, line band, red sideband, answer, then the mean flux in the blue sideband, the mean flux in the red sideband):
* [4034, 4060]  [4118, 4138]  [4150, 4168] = 0.032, 7.2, 6.45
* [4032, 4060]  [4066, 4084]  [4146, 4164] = 0.280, 7.14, 6.47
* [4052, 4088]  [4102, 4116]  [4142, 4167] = -0.075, 6.05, 6.37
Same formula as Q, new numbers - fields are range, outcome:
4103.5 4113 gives 6.7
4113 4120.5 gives 6.33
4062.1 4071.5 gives 6.51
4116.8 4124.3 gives 6.27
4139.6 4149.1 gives 6.01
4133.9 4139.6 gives 6.06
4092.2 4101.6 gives 6.41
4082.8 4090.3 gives 3.5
